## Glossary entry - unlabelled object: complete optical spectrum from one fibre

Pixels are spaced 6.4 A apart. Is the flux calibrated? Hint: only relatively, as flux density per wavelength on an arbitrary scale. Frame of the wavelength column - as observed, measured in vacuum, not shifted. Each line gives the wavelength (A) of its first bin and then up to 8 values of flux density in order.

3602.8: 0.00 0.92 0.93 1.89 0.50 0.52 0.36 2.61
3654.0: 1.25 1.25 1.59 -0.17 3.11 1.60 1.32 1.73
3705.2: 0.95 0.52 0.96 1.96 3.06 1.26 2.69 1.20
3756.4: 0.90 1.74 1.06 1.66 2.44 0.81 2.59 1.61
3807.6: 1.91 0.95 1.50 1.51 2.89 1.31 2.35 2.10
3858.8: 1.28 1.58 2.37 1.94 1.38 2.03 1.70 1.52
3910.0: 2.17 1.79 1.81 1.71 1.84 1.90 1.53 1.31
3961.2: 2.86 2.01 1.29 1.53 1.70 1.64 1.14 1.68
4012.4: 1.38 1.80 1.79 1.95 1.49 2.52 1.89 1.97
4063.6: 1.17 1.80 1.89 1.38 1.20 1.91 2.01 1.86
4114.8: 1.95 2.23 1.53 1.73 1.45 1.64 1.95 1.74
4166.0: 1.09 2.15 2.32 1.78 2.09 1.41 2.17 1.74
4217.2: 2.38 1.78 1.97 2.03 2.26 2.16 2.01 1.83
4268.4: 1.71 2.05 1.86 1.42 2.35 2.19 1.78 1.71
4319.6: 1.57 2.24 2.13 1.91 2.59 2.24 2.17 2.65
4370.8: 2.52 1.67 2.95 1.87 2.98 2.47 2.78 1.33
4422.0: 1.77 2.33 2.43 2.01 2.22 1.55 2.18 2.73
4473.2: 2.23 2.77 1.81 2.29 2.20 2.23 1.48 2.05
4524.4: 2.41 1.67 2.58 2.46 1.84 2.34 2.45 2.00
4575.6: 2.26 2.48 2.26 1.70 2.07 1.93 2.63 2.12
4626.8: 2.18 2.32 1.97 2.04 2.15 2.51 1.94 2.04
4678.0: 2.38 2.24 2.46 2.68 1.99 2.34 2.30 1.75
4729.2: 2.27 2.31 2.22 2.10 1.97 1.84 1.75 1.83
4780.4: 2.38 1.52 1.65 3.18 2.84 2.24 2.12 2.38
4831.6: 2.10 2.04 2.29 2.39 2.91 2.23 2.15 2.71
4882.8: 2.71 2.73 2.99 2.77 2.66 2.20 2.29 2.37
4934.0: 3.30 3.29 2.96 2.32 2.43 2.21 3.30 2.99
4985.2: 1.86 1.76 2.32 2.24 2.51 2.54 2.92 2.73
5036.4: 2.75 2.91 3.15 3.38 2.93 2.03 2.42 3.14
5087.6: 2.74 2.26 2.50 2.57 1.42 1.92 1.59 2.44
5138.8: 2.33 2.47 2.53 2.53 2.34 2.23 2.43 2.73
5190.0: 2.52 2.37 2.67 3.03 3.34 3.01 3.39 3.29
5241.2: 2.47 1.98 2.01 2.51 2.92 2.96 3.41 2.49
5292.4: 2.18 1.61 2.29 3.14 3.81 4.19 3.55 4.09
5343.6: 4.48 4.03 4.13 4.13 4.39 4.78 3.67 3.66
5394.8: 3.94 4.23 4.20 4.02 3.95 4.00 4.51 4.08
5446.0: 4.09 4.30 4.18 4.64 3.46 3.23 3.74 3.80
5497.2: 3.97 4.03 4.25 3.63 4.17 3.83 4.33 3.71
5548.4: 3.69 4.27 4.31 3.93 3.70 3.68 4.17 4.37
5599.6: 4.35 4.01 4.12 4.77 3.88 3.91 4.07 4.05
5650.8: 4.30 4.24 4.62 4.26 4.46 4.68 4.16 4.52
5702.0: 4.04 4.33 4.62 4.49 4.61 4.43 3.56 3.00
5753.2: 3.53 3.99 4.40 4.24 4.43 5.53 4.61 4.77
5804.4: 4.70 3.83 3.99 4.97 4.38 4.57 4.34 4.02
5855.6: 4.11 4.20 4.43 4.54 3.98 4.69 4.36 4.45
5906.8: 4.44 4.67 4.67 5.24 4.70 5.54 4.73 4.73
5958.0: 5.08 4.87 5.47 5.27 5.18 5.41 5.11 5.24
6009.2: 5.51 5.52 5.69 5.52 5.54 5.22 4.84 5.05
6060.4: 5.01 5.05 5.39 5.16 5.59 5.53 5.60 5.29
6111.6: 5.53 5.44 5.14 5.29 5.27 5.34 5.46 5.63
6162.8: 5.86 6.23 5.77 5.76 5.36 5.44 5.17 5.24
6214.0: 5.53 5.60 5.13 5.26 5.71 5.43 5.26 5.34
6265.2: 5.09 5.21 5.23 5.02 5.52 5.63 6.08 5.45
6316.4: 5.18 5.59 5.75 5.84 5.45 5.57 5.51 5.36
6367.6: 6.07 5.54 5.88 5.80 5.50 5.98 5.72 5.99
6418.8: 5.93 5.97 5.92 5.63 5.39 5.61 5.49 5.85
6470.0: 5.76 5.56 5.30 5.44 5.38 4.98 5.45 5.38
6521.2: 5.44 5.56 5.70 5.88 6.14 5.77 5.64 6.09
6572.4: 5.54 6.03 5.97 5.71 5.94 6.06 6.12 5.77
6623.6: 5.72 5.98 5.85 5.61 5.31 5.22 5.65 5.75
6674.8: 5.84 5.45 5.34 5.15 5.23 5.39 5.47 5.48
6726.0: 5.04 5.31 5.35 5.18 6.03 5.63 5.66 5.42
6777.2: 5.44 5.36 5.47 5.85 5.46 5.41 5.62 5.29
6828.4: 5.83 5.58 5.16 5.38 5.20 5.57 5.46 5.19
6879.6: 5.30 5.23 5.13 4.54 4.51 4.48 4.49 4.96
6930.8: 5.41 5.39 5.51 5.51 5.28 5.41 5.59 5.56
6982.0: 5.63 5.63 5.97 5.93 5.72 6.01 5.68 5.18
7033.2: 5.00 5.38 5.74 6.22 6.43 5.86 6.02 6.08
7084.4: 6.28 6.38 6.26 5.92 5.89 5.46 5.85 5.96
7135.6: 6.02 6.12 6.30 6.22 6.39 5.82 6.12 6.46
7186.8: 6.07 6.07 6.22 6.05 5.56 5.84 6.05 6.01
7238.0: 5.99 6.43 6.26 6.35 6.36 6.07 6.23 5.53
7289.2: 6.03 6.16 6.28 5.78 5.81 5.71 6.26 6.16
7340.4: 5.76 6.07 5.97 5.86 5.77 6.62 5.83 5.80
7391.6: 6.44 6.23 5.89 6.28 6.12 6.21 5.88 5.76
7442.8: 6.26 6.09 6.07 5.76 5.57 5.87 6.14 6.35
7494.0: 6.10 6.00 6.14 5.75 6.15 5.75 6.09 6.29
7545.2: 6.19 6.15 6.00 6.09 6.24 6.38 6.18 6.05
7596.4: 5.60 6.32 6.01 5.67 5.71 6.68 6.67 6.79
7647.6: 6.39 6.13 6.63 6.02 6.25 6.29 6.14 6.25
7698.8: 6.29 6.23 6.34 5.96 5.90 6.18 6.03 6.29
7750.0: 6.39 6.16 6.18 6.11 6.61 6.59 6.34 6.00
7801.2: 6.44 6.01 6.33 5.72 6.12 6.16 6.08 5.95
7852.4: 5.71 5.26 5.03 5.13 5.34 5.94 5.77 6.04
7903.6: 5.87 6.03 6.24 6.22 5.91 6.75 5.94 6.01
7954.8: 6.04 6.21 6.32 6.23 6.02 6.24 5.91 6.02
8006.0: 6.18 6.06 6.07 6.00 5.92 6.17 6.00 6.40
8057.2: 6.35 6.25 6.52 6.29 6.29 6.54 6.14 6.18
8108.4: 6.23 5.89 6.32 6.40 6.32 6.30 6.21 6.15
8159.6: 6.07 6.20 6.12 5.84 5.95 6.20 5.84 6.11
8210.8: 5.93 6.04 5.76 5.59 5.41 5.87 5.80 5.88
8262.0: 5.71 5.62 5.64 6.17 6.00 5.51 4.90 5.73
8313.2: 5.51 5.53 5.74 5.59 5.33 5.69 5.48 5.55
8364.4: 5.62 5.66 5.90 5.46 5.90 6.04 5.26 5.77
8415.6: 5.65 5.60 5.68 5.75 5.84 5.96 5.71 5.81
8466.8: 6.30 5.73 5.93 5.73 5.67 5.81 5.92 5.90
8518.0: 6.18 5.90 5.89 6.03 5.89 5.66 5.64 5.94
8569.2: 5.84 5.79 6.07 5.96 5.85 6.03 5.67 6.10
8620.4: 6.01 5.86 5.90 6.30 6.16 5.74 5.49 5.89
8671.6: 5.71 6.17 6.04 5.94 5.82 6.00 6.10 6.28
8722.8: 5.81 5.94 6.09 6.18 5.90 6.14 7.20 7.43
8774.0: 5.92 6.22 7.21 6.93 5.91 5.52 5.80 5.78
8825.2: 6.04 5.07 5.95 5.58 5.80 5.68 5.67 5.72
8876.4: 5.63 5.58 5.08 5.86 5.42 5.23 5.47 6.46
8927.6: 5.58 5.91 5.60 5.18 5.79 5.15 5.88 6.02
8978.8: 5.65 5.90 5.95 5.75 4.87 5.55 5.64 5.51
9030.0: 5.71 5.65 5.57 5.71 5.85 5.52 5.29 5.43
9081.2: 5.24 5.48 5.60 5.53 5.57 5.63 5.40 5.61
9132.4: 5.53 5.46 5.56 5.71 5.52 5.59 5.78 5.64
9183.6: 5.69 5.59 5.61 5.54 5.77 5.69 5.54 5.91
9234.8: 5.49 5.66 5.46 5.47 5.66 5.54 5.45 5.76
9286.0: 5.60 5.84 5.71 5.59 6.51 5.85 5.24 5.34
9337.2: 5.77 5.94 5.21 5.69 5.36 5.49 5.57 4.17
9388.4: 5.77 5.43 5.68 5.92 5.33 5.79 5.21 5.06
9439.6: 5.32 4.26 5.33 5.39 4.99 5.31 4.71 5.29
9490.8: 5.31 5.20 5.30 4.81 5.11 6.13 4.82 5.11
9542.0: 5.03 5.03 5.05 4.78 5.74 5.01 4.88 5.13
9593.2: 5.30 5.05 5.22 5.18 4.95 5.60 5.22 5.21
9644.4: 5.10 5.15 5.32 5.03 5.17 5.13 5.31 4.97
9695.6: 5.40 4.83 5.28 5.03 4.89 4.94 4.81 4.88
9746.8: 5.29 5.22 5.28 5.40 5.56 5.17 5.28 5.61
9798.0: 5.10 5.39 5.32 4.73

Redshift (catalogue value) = 0.335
